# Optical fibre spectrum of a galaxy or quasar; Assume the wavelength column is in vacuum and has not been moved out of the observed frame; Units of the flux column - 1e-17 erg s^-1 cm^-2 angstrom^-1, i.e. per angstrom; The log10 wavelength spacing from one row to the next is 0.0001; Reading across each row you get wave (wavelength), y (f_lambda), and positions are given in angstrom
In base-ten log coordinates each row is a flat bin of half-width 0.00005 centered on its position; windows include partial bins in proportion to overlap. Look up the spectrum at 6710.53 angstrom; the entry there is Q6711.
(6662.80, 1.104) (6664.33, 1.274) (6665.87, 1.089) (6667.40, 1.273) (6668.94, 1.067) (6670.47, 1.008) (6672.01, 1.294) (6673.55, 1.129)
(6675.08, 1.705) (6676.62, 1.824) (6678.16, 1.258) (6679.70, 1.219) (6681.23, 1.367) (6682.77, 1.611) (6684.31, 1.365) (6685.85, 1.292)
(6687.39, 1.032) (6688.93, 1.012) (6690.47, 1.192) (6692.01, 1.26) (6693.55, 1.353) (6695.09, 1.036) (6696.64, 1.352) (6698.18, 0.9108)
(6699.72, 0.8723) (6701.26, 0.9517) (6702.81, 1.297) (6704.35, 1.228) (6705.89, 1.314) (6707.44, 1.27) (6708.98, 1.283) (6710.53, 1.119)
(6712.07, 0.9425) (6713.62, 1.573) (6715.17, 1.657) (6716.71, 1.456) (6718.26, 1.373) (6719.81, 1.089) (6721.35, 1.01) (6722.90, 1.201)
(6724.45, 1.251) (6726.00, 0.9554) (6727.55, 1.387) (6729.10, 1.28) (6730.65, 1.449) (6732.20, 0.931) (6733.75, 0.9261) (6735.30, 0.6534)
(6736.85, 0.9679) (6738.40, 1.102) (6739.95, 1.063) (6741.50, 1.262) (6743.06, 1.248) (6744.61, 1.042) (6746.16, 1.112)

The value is 1.119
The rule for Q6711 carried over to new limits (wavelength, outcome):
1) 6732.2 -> 0.931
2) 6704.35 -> 1.228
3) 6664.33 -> 1.274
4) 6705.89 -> 1.314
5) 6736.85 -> 0.9679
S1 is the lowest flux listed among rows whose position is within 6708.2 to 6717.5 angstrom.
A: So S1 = 0.9425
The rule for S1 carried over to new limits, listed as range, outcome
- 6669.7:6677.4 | 1.008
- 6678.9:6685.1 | 1.219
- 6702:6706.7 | 1.228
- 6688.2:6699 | 0.9108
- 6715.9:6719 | 1.373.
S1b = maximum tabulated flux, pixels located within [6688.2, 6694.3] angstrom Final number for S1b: 1.353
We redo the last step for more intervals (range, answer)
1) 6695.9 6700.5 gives 1.352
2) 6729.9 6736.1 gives 1.449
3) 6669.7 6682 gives 1.824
